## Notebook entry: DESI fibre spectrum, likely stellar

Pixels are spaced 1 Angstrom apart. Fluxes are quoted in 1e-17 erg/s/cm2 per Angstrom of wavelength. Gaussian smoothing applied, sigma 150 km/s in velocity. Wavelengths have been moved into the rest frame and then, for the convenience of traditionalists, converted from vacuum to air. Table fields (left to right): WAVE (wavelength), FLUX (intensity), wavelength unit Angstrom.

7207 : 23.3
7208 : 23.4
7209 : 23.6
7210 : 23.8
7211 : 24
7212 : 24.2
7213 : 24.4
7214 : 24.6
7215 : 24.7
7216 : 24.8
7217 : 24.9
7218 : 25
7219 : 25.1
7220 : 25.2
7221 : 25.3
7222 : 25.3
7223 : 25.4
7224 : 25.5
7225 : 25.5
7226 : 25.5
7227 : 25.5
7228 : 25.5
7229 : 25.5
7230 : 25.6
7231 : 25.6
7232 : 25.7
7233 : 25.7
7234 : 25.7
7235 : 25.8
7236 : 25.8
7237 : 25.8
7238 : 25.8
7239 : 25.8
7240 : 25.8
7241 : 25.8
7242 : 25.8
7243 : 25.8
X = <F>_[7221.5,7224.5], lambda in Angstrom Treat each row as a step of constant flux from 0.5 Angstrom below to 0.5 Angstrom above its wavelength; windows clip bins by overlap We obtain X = 25.4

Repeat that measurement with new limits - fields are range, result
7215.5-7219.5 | 25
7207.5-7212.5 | 23.8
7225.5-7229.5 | 25.5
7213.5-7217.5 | 24.8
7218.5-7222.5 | 25.2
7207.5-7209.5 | 23.5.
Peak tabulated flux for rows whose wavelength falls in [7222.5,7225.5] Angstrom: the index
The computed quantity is 25.5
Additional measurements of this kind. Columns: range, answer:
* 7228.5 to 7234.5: 25.7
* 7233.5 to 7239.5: 25.8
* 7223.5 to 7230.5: 25.6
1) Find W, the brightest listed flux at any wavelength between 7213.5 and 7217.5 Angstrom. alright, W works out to 24.9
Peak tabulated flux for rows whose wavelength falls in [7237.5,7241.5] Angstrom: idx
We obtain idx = 25.8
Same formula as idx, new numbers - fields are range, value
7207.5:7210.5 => 23.8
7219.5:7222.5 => 25.3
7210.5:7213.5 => 24.4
